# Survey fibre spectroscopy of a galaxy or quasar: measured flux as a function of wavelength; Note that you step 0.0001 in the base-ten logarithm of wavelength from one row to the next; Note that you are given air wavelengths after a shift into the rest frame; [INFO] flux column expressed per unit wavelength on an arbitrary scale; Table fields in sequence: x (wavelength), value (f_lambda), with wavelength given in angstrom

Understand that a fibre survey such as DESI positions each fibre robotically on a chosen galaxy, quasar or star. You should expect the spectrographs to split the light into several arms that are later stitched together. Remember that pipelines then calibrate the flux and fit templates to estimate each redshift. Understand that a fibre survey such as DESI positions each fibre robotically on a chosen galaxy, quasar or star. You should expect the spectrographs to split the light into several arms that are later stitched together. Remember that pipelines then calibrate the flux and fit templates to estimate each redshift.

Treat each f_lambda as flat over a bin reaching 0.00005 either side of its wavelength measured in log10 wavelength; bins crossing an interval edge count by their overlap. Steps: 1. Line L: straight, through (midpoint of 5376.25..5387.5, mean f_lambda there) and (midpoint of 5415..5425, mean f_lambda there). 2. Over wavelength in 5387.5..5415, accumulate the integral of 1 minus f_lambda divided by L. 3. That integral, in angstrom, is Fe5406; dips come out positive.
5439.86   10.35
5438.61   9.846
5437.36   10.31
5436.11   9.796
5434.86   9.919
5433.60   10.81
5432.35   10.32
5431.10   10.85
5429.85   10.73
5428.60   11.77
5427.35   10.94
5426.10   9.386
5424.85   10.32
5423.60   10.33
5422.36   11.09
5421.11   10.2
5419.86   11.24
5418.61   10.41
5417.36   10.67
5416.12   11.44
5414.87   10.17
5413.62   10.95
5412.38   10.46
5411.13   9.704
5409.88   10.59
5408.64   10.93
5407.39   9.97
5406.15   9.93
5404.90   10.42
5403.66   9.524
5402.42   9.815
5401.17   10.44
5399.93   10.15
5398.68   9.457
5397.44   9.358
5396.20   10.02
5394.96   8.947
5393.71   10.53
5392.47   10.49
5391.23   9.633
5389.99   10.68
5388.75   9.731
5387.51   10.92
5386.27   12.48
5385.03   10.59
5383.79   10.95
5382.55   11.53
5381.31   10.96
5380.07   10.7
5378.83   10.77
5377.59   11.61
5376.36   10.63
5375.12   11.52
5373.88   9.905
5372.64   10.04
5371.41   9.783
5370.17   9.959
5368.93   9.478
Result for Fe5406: 2.1 angstrom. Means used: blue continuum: 11.1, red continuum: 10.7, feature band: 10.1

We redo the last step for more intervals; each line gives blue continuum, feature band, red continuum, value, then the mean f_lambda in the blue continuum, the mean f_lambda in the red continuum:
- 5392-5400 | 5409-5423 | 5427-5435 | -0.35 angstrom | 9.81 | 10.8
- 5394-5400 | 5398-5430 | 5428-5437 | -1.14 angstrom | 9.58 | 10.6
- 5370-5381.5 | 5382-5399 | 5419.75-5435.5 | 0.33 angstrom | 10.6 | 10.6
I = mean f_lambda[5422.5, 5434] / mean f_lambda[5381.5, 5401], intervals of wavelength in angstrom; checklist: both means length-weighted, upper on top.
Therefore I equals 1.02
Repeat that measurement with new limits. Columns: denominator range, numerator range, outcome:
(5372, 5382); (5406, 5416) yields 0.97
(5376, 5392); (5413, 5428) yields 0.98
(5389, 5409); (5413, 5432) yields 1.07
